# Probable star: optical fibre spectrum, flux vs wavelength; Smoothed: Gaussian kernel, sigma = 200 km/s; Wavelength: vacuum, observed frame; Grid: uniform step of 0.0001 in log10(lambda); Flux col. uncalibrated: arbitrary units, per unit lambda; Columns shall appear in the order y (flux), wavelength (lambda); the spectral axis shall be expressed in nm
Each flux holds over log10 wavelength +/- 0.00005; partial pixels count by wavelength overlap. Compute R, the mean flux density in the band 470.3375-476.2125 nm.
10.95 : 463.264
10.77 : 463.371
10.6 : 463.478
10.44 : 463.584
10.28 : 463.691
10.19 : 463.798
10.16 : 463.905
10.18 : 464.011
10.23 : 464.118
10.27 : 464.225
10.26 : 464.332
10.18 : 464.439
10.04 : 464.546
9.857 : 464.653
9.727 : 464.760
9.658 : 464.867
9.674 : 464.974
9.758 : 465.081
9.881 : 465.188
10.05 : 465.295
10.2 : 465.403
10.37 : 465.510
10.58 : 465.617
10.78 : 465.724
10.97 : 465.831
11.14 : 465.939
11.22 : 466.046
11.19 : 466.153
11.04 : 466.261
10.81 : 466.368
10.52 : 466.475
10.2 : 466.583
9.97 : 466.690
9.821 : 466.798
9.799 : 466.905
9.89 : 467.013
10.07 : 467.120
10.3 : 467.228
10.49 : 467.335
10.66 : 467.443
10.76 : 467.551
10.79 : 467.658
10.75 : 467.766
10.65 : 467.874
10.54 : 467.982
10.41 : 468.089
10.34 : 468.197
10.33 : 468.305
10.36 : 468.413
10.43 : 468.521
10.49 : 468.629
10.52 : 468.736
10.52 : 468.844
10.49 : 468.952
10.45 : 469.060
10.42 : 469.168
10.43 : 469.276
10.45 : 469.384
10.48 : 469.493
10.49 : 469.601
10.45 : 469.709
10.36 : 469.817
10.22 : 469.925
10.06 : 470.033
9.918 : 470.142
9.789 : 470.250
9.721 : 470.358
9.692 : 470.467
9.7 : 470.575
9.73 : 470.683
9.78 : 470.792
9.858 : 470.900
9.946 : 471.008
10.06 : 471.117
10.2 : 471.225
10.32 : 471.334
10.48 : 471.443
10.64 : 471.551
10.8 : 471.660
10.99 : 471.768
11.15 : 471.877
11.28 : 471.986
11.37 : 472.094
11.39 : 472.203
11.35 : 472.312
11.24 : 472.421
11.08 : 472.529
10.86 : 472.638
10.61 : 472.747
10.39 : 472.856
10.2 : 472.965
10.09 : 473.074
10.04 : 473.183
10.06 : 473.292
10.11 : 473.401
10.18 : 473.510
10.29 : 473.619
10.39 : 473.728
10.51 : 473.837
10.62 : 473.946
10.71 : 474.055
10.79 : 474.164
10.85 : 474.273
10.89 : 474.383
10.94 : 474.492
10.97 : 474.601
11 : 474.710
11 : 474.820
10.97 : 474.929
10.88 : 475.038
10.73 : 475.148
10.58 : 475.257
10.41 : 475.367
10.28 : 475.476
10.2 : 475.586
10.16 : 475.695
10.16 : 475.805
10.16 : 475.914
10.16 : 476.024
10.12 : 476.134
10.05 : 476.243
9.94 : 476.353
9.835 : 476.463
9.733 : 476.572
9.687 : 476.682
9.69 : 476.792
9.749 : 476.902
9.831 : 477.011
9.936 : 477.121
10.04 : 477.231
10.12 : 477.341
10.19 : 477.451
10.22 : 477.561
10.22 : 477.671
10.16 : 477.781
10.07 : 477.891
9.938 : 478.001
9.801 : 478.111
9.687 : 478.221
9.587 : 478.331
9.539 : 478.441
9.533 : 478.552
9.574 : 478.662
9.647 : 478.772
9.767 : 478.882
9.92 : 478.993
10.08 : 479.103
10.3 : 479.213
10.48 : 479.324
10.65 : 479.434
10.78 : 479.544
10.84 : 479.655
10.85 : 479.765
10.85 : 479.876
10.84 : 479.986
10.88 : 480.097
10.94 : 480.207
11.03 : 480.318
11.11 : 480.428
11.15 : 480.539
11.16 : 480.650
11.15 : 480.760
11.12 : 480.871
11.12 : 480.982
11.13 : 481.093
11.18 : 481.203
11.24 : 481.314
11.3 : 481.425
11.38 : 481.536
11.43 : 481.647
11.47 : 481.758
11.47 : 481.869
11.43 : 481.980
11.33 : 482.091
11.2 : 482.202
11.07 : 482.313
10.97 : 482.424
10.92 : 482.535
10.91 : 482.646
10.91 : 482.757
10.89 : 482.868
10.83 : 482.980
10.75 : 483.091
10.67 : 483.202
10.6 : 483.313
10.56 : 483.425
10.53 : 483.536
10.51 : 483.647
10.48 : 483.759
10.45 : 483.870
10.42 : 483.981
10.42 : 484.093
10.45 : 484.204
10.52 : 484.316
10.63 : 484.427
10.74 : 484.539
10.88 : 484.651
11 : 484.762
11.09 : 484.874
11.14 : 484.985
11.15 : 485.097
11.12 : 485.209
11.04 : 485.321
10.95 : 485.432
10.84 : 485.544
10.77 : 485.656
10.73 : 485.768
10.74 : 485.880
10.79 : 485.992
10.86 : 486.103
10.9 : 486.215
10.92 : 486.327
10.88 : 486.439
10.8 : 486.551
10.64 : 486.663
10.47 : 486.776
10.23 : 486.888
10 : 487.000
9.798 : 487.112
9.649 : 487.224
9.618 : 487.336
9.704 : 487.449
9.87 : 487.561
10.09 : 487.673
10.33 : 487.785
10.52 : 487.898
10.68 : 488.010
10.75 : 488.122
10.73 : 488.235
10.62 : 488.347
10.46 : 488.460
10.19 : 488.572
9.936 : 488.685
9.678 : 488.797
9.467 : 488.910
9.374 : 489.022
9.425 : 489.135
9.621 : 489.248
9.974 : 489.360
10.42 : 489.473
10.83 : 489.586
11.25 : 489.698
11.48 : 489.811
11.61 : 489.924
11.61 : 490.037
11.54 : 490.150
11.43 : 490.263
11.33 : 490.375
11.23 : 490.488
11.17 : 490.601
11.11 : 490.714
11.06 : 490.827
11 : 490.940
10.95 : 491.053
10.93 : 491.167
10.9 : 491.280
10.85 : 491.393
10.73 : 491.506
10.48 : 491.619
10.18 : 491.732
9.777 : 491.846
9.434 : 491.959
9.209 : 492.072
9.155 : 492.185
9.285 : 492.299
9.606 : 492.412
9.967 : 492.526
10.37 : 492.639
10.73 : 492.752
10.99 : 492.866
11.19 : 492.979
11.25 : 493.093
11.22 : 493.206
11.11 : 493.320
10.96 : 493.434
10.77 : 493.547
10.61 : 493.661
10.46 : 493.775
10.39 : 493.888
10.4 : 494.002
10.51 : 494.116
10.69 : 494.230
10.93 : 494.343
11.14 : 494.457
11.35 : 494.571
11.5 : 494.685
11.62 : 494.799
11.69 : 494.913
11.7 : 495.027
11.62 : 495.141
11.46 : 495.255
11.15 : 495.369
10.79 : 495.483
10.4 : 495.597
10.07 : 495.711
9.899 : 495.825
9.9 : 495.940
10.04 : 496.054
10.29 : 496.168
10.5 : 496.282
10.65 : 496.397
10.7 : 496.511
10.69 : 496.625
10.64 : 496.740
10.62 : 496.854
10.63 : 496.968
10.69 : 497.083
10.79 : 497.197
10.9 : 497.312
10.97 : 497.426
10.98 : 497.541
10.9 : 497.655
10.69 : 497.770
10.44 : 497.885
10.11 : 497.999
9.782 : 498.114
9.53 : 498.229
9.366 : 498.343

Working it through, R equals 10.5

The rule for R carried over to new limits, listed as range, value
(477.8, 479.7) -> 10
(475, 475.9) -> 10.4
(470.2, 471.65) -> 10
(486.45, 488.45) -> 10.3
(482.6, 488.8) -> 10.6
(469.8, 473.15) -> 10.4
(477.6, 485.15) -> 10.7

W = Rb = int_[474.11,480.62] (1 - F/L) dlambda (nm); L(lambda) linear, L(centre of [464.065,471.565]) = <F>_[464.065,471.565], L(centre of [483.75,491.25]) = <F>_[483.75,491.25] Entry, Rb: 0.08 nm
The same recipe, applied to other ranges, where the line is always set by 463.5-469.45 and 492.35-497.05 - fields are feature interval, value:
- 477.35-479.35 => 0.115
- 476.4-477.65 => 0.070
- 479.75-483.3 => -0.170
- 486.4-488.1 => 0.069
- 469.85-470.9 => 0.057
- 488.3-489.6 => 0.086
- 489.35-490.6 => -0.059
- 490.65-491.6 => -0.019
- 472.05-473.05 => -0.044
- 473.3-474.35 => -0.002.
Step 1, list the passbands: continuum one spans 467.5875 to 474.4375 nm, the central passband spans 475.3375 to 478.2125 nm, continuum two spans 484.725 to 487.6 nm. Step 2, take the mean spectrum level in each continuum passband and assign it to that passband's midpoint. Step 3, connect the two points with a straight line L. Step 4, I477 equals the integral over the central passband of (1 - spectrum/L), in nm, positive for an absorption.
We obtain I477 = 0.13 nm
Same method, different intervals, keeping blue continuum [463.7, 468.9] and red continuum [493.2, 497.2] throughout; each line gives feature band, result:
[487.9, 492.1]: 0.048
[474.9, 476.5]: 0.029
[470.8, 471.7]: 0.015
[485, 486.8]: -0.036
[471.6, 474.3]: -0.061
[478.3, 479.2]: 0.069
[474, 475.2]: -0.046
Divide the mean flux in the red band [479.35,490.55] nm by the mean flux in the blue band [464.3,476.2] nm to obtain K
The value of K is 1.03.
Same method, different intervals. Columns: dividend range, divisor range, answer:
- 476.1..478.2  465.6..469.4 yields 0.95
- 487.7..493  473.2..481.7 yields 1.01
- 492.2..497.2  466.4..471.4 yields 1.04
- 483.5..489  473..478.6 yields 1.03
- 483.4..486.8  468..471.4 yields 1.05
